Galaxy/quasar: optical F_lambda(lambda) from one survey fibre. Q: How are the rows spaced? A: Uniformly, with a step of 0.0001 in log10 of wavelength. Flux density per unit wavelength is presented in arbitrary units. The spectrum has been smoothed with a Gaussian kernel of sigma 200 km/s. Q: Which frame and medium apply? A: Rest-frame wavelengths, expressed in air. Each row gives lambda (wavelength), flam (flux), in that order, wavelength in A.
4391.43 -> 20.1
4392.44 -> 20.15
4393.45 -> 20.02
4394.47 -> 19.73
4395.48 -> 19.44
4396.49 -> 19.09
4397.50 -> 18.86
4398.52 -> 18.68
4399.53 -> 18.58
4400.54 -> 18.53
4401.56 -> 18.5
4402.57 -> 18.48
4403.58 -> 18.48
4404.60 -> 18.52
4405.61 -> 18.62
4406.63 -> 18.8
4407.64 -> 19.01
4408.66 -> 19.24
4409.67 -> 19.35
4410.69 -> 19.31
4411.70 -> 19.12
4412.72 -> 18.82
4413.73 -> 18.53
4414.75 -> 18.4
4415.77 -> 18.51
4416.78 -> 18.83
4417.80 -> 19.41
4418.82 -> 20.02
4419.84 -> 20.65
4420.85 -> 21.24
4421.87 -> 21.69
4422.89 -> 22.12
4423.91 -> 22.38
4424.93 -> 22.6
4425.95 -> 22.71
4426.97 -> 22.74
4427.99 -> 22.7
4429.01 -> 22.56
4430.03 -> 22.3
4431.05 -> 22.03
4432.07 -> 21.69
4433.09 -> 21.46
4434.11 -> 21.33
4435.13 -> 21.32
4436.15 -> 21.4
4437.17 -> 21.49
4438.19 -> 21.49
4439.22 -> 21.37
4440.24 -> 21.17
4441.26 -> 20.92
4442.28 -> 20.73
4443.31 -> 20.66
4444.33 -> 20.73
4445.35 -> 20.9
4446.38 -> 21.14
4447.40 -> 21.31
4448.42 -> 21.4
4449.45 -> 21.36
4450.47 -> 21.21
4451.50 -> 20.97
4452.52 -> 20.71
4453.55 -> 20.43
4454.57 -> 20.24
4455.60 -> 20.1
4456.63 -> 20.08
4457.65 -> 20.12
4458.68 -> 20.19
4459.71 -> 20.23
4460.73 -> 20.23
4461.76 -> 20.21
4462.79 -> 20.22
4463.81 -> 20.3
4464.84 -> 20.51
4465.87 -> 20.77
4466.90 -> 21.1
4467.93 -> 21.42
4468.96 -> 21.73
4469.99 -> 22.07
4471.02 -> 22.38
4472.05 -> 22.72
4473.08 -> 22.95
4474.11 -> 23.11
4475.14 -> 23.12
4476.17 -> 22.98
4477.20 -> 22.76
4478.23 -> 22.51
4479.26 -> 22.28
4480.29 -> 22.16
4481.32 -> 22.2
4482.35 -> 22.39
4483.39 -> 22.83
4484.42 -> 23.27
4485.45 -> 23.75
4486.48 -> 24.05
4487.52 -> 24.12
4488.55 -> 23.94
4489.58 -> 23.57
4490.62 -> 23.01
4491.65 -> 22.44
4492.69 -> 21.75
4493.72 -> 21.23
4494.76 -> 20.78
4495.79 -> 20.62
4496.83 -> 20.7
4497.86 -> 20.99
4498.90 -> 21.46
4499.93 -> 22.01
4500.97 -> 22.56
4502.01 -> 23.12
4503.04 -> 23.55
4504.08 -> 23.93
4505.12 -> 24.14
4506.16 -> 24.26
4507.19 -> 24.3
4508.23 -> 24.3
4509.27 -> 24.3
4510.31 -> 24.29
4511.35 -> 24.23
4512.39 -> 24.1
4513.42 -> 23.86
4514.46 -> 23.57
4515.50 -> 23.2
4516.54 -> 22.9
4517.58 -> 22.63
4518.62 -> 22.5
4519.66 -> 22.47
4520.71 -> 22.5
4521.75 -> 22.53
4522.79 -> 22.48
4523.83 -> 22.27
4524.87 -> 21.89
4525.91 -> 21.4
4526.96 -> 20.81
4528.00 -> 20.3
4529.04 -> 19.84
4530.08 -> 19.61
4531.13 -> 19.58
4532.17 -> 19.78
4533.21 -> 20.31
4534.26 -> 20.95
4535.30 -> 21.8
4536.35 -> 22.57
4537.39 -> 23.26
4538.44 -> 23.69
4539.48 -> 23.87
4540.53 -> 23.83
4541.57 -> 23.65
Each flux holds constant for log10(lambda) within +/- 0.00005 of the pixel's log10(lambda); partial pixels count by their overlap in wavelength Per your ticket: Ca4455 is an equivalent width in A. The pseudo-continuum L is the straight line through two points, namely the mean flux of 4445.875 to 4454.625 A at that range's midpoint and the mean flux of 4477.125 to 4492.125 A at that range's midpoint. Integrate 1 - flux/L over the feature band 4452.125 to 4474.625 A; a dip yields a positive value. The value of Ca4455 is 0.8 A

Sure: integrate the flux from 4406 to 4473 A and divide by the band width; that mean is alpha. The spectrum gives 20.8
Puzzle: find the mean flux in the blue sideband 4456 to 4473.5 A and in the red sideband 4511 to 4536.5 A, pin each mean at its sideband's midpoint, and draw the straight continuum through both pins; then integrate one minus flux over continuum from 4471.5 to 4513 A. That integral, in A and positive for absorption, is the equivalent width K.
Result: -2.9 A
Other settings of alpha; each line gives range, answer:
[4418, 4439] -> 21.7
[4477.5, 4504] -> 22.5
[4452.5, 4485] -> 21.5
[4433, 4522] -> 22.1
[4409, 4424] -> 19.8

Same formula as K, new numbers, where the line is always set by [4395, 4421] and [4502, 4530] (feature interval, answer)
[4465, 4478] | -0.56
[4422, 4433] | -1.46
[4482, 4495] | -0.59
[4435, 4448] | -0.58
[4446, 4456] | -0.16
